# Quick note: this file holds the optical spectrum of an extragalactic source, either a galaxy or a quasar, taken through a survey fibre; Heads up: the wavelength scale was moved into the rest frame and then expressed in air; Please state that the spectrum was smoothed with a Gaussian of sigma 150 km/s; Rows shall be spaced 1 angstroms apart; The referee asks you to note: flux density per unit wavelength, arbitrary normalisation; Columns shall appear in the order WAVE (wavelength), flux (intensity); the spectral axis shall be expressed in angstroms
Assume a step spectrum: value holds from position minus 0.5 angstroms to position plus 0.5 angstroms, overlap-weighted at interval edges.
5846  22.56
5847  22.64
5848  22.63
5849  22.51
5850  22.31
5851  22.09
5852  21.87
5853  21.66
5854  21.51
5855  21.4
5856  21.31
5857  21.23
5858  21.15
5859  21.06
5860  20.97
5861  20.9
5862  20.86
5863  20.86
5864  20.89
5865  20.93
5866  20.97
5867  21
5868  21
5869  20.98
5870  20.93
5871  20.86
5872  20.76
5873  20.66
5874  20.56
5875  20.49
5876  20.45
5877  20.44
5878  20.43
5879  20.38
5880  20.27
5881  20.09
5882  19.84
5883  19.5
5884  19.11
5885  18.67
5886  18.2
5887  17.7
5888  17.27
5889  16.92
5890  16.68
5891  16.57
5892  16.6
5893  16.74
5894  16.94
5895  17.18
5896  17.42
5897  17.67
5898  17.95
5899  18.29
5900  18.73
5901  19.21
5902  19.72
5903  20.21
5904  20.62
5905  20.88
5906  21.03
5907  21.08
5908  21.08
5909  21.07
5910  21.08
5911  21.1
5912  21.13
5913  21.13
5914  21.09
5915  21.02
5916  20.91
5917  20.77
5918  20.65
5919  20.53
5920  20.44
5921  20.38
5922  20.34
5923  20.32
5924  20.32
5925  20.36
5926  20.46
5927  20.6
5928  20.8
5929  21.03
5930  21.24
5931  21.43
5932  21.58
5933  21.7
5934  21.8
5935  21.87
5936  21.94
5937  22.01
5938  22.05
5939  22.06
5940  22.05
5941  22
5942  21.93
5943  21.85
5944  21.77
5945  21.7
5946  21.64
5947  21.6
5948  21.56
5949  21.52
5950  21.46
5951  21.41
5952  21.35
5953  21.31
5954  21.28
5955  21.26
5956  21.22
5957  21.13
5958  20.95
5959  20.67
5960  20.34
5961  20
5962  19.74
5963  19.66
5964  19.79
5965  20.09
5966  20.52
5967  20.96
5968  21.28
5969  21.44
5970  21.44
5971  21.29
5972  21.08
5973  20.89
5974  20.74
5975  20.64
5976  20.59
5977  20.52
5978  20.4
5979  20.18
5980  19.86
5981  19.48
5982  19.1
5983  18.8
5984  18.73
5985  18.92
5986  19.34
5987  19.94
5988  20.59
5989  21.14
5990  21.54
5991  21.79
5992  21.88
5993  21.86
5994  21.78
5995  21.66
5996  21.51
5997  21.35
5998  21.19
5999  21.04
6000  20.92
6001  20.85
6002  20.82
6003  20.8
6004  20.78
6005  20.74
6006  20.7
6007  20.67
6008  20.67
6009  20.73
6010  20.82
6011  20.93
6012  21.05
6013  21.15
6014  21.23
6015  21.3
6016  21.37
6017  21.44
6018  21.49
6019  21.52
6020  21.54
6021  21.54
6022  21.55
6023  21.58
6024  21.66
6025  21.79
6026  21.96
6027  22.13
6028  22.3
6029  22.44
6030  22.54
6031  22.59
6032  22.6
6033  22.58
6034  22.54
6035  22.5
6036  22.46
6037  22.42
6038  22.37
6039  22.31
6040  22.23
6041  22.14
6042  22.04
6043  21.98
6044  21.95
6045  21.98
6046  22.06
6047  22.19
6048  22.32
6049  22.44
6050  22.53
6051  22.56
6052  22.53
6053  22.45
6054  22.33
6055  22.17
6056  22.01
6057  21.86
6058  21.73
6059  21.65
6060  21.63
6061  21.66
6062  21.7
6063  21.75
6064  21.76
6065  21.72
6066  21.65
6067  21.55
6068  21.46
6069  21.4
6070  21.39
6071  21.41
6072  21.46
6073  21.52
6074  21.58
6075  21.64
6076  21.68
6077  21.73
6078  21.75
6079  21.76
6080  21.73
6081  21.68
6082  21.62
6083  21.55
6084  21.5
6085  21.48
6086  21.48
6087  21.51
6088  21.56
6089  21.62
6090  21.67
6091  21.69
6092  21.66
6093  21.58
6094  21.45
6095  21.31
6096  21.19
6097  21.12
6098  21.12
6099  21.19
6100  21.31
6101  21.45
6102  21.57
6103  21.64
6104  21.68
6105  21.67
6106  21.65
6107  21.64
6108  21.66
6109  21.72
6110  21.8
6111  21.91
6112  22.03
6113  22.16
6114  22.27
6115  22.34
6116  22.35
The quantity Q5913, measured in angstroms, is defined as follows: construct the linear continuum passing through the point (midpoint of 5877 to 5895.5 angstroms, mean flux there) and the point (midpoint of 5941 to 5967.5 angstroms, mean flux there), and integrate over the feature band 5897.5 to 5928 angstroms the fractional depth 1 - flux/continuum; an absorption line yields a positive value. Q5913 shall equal -1.6 angstroms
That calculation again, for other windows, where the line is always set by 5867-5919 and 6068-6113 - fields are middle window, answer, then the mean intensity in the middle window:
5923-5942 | -1.30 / 21.4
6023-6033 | -0.60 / 22.2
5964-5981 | -0.22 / 20.7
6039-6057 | -0.91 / 22.2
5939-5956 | -1.22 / 21.6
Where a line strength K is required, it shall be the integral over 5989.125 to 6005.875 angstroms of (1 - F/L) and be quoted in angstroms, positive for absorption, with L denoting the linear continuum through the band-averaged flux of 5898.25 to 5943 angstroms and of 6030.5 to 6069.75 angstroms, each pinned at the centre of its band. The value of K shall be 0.3 angstroms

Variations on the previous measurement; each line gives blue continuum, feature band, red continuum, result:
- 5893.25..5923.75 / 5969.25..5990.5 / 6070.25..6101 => 0.3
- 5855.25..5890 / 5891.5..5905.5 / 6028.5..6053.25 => 1.4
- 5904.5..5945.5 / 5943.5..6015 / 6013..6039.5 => 2.6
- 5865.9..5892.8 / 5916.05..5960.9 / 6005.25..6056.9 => -1.8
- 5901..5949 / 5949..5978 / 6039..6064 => 0.8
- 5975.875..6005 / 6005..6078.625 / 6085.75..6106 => -2.7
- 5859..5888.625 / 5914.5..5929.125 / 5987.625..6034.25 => 0.0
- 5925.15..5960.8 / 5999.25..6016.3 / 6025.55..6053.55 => 0.9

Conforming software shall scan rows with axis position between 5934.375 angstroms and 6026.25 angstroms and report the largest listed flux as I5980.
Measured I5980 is 22.06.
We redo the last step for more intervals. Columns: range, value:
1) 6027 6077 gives 22.6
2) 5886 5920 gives 21.13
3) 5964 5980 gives 21.44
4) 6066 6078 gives 21.75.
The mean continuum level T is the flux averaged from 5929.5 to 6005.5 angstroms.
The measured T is 21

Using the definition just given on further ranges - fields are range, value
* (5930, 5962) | 21.5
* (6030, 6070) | 22.1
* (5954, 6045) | 21.1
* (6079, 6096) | 21.6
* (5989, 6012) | 21.1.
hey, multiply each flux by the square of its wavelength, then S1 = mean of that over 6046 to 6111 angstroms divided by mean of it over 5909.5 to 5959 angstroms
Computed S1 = 1.07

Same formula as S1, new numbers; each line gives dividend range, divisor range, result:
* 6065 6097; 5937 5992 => 1.07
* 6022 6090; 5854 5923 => 1.16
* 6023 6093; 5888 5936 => 1.16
